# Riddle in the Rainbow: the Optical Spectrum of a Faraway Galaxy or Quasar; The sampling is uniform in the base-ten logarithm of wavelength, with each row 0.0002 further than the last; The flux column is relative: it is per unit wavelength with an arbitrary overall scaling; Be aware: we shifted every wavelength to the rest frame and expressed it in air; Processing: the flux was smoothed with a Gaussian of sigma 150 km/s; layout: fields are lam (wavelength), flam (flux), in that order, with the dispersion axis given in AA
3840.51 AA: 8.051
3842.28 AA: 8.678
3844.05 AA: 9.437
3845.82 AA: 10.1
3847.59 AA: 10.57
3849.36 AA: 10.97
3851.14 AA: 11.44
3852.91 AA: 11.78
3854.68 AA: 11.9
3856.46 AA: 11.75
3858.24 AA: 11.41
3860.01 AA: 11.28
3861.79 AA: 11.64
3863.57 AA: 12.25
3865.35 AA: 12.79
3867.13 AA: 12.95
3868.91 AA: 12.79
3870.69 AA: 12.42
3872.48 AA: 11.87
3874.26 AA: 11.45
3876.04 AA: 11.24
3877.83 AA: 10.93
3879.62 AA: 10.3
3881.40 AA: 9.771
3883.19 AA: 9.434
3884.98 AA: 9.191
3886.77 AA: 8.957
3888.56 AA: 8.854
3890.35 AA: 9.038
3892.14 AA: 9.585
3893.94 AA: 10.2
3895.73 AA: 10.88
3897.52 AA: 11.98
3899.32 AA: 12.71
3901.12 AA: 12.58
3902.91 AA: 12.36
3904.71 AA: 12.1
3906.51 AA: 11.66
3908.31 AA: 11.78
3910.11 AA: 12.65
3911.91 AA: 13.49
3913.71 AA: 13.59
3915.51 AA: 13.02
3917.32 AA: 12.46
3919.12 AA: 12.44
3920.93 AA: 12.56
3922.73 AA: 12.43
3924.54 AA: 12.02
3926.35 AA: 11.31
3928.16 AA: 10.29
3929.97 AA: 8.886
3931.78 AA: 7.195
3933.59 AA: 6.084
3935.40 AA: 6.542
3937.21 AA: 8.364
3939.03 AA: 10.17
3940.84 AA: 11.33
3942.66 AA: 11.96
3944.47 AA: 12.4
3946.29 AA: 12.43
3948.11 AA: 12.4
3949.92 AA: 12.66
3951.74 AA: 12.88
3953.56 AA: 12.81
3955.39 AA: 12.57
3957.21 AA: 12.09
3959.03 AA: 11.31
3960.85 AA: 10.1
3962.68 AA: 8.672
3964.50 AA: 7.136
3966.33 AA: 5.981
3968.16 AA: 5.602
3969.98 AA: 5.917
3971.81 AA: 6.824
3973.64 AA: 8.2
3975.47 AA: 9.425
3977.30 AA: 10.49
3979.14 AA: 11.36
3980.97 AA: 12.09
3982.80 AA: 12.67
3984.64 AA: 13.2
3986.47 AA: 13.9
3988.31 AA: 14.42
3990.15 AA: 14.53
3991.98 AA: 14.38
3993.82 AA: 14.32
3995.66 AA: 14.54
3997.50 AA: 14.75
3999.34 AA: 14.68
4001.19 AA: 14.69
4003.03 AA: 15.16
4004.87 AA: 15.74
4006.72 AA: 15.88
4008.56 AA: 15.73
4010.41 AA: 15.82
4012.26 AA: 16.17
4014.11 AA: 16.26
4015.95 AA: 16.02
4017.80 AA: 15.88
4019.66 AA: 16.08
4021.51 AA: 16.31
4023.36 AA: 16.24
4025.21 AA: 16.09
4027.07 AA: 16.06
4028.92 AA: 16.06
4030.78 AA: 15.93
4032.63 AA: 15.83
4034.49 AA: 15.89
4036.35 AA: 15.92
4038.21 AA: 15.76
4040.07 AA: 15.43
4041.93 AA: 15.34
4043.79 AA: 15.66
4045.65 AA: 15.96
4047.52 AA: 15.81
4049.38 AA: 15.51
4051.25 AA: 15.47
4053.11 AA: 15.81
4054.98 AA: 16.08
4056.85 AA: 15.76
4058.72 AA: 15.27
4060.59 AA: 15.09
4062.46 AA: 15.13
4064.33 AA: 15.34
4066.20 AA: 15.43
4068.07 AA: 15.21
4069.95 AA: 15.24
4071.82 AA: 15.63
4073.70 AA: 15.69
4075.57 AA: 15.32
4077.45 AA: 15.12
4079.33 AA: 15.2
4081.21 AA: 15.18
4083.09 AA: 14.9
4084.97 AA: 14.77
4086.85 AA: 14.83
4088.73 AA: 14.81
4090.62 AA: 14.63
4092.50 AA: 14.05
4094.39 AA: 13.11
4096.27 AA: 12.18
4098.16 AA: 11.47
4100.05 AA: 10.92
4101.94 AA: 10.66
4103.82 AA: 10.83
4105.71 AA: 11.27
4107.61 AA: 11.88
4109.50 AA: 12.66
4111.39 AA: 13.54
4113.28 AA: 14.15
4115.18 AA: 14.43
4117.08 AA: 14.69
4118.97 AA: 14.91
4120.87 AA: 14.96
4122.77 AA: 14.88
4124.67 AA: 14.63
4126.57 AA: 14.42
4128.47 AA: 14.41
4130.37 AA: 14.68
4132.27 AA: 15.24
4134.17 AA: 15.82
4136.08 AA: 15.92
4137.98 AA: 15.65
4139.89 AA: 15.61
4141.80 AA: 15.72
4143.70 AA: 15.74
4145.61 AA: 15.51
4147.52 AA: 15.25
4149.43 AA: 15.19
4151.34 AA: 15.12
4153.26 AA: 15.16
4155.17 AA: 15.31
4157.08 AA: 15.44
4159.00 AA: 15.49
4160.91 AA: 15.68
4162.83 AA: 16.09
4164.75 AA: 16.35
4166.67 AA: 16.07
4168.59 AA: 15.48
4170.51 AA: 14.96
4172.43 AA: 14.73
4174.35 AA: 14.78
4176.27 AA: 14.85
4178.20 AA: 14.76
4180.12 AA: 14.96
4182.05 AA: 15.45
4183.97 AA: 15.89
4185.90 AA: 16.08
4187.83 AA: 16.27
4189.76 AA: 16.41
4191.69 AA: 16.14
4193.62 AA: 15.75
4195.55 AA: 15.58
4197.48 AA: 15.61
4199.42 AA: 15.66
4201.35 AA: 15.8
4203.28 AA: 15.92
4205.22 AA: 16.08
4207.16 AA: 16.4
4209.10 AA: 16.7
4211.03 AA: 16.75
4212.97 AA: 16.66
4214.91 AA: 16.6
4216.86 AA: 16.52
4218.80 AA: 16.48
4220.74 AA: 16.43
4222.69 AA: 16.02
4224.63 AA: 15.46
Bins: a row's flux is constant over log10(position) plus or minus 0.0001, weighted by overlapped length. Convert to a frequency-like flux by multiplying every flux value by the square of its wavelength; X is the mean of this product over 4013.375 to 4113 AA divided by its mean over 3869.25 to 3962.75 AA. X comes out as 1.4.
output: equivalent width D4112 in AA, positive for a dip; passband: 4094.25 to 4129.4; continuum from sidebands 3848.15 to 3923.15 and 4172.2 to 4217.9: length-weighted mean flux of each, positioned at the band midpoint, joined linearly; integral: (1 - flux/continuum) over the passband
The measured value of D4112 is 3.71 AA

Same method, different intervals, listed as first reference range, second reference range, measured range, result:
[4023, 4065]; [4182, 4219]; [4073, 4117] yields 6.4 AA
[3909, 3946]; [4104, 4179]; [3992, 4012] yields -4.5 AA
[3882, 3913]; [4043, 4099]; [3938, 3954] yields 0.1 AA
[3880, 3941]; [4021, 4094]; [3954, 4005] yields 5.8 AA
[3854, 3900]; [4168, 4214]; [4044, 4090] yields -4.9 AA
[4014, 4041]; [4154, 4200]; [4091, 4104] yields 3.1 AA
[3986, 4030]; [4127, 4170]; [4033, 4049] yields -0.3 AA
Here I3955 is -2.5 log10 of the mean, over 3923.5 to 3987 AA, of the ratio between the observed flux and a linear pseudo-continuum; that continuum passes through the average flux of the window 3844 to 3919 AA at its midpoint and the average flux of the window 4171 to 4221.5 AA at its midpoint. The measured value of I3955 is 0.22 mag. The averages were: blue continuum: 11.4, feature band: 10.2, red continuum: 15.9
